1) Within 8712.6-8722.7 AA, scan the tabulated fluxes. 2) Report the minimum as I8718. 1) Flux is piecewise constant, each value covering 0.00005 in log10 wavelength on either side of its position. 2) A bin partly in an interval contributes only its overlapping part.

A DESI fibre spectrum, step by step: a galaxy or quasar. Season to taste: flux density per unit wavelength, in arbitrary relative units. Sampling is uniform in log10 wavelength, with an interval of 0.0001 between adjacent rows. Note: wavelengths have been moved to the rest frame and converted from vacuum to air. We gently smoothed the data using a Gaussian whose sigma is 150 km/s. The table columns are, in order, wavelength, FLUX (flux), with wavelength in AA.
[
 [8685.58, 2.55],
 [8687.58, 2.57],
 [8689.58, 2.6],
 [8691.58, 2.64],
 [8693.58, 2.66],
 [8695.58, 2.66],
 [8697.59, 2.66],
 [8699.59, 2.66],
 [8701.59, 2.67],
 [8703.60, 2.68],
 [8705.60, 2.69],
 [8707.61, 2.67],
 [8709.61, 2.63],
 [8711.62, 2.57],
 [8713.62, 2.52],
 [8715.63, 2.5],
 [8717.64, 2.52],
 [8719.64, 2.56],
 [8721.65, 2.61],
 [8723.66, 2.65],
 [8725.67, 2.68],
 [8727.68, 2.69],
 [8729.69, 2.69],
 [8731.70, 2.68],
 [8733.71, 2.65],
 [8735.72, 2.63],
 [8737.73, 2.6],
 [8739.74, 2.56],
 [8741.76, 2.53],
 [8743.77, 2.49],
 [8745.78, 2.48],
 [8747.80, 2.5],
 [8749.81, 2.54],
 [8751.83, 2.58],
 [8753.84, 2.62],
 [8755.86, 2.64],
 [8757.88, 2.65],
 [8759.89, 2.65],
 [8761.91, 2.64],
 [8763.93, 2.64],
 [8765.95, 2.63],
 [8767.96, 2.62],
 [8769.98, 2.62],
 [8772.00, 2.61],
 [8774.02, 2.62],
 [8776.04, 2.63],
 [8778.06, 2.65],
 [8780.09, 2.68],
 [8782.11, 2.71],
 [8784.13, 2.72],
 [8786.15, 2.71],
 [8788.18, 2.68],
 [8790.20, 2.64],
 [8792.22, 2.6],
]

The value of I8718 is 2.5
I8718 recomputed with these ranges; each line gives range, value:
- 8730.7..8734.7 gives 2.65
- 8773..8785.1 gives 2.62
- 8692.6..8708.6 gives 2.66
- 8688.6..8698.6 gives 2.6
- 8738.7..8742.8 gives 2.53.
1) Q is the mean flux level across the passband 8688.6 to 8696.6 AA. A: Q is 2.64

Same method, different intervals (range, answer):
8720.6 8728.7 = 2.66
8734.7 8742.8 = 2.58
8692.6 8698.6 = 2.66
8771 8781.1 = 2.64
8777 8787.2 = 2.69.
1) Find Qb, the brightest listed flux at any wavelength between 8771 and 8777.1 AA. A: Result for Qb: 2.63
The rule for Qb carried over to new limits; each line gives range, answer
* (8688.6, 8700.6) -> 2.66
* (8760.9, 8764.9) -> 2.64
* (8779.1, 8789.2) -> 2.72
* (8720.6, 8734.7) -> 2.69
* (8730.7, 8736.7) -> 2.68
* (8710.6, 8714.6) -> 2.57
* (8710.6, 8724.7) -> 2.65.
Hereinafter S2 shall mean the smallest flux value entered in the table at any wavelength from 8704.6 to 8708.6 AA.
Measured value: 2.67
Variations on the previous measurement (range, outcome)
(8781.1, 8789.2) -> 2.68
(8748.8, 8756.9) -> 2.54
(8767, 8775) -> 2.61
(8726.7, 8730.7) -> 2.69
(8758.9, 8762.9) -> 2.64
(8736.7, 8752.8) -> 2.48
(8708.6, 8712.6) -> 2.57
